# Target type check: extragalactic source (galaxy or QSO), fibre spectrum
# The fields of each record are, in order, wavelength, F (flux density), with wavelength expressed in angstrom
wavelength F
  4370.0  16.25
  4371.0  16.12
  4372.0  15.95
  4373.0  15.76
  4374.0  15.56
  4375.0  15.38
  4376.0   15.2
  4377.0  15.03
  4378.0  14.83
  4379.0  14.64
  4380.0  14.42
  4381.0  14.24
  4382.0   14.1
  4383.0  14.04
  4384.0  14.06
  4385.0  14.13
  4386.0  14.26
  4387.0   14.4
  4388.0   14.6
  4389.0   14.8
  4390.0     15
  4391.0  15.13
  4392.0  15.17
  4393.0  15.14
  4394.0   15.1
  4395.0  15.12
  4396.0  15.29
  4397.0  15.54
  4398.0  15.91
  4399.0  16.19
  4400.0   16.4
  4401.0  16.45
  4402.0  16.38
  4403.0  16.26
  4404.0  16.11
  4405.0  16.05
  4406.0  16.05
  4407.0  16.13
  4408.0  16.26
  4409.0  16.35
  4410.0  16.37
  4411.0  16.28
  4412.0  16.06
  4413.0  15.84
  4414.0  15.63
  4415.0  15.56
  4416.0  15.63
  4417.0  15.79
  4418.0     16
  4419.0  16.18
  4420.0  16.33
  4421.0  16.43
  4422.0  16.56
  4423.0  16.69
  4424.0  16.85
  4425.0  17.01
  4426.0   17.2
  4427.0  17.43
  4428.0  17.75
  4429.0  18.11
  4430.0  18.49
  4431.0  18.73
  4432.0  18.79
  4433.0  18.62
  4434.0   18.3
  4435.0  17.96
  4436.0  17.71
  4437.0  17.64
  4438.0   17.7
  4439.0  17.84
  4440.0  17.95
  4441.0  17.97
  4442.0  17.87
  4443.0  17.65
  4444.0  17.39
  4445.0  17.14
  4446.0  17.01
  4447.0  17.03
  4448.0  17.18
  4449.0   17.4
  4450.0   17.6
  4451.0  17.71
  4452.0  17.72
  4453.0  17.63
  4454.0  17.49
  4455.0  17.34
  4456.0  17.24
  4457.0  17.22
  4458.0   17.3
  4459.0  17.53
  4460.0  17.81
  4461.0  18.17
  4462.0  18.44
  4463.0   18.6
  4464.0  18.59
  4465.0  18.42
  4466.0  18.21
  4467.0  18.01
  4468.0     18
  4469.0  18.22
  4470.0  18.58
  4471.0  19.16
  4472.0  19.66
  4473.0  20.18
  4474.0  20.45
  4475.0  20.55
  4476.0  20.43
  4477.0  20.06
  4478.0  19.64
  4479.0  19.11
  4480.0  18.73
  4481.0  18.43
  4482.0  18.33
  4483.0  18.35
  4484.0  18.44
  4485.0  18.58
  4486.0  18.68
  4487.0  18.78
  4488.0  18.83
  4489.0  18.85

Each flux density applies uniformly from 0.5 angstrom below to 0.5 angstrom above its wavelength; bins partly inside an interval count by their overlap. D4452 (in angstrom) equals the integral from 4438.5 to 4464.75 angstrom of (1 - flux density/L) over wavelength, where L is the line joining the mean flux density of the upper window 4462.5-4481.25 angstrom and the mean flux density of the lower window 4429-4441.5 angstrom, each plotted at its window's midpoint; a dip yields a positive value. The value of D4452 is 1.3 angstrom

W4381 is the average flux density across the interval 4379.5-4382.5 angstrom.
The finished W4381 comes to 14.3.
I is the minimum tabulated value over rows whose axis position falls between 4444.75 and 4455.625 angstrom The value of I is 17.01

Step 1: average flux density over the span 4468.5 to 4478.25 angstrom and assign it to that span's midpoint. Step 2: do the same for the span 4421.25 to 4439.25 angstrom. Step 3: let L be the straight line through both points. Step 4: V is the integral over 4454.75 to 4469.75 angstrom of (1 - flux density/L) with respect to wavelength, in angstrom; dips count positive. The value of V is 0.96 angstrom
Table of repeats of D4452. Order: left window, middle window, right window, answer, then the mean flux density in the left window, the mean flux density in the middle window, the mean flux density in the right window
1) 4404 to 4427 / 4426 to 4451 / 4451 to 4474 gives -0.9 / 16.3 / 17.8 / 18.2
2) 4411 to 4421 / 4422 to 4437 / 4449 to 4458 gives -1.2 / 15.9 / 17.8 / 17.5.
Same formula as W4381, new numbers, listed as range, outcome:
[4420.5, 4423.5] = 16.6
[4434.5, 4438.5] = 17.8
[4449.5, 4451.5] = 17.7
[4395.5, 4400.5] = 15.9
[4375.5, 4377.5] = 15.1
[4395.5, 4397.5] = 15.4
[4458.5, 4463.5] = 18.1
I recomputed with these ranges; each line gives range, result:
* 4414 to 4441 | 15.56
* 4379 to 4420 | 14.04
